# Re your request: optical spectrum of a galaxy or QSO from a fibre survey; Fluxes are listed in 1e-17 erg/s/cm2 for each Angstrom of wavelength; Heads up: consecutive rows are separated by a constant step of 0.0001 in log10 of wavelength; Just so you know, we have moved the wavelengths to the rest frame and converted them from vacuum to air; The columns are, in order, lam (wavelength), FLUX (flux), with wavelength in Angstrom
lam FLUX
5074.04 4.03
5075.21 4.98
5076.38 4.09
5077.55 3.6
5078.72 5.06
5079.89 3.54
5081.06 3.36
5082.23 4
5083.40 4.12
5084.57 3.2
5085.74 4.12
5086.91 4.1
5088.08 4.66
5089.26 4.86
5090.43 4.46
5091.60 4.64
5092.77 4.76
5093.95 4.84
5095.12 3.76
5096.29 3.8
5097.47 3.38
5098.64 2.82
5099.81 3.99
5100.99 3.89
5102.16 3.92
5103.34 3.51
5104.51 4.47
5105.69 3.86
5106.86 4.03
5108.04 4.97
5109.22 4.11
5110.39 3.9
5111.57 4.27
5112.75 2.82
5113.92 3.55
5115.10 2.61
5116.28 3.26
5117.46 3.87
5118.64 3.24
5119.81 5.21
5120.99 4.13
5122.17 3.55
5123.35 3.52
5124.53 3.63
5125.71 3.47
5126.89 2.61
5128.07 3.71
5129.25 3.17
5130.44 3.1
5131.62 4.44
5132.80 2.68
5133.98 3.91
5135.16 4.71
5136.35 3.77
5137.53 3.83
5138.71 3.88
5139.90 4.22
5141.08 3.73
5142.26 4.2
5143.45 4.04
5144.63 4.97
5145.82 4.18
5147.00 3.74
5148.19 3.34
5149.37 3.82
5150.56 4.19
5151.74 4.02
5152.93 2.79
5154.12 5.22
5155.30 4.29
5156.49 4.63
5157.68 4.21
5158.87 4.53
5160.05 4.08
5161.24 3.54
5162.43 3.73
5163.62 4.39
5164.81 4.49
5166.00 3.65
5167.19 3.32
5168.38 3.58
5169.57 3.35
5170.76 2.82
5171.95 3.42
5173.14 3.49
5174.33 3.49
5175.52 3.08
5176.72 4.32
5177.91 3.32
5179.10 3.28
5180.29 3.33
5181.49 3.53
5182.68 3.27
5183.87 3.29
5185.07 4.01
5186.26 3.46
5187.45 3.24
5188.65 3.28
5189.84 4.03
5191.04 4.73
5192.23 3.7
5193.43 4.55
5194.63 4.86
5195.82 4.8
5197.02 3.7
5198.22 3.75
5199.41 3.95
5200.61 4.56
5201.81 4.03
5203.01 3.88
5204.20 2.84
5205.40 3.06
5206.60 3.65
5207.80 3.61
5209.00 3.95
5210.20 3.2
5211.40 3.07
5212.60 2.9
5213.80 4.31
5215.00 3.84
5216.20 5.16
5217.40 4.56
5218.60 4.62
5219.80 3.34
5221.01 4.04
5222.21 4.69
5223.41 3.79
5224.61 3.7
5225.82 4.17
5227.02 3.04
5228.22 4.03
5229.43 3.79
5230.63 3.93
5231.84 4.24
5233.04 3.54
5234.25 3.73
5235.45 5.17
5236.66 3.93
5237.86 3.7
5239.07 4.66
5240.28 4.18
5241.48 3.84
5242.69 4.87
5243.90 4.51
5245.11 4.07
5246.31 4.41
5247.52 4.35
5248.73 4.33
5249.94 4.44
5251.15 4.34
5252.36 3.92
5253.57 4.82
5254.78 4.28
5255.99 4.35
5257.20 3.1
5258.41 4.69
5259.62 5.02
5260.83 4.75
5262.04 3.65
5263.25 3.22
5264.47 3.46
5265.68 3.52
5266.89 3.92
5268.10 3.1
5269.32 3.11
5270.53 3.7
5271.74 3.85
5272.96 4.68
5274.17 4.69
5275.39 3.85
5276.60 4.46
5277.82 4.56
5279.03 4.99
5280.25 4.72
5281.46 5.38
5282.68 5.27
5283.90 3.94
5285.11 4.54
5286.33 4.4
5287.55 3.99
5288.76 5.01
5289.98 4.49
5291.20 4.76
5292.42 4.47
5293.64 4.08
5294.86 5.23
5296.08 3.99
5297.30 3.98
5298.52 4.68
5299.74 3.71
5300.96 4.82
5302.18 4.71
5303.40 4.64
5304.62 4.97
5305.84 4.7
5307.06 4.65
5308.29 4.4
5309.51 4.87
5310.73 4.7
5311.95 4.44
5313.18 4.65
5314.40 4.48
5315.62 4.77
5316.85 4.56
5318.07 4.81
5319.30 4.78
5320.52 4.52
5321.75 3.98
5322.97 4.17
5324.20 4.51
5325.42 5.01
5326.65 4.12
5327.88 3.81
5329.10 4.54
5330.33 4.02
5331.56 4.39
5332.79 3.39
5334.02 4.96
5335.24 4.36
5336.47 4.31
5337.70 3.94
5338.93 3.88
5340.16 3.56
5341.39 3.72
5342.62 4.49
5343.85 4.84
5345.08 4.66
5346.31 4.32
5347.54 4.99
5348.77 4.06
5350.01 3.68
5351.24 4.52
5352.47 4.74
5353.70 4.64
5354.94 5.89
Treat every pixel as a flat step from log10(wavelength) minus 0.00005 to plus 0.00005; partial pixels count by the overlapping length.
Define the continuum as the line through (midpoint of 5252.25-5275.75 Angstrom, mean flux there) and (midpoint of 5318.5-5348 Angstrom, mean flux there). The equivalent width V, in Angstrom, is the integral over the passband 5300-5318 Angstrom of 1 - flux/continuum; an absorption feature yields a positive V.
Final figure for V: -1.99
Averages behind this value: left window 3.99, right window 4.3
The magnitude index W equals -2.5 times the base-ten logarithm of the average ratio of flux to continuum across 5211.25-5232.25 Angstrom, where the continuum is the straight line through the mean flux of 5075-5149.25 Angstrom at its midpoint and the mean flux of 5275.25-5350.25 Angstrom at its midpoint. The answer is 0.06 mag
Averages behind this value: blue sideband 3.9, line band 3.97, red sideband 4.45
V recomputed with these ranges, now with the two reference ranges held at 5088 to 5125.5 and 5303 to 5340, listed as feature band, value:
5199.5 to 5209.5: 1.08 Angstrom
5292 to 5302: -0.02 Angstrom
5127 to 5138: 0.93 Angstrom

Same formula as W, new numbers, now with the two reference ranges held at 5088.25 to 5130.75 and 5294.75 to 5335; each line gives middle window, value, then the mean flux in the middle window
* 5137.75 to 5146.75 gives -0.06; 4.14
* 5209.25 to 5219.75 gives 0.06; 3.93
